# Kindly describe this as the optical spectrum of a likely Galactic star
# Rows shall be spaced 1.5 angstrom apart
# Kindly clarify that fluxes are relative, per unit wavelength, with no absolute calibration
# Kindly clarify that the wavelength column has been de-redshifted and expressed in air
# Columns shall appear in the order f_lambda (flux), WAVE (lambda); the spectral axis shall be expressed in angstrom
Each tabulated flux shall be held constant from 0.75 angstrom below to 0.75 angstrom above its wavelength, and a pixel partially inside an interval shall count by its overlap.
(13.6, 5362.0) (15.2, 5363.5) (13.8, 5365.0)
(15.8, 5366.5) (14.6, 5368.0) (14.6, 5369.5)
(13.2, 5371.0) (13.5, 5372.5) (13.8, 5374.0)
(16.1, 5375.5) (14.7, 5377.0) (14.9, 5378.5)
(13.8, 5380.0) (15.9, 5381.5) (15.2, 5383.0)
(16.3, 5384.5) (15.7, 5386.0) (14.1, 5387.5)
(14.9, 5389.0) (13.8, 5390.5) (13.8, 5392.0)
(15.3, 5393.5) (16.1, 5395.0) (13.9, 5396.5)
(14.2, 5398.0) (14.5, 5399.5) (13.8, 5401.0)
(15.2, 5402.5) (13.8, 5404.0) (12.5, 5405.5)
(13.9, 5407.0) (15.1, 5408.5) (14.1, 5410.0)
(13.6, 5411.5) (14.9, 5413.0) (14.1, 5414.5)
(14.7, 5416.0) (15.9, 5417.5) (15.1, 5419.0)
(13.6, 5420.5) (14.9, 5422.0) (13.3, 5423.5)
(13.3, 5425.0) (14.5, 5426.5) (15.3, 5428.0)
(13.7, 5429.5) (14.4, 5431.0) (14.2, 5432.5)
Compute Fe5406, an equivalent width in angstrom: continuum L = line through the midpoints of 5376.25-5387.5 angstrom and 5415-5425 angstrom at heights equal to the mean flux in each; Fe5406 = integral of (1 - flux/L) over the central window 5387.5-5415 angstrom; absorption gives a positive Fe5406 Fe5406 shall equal 0.93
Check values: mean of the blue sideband 15.1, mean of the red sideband 14.5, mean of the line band 14.3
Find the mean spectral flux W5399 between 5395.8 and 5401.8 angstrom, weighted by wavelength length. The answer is 14.1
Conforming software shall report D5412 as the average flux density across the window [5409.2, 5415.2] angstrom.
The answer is 14.2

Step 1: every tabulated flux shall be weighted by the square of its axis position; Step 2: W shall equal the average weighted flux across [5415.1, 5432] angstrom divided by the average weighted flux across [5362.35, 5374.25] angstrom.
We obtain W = 1.0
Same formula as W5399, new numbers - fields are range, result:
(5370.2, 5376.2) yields 14.1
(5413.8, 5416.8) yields 14.4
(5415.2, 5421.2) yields 14.8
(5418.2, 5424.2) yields 14.2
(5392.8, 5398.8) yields 14.9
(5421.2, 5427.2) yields 14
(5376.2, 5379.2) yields 14.8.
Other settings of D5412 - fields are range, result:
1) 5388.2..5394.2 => 14.4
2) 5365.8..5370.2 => 15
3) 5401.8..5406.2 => 13.8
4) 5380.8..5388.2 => 15.4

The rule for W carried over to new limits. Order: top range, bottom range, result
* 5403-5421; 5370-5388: 0.98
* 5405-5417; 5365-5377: 0.99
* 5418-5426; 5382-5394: 0.96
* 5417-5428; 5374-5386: 0.96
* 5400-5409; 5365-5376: 0.98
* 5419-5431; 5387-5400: 0.99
